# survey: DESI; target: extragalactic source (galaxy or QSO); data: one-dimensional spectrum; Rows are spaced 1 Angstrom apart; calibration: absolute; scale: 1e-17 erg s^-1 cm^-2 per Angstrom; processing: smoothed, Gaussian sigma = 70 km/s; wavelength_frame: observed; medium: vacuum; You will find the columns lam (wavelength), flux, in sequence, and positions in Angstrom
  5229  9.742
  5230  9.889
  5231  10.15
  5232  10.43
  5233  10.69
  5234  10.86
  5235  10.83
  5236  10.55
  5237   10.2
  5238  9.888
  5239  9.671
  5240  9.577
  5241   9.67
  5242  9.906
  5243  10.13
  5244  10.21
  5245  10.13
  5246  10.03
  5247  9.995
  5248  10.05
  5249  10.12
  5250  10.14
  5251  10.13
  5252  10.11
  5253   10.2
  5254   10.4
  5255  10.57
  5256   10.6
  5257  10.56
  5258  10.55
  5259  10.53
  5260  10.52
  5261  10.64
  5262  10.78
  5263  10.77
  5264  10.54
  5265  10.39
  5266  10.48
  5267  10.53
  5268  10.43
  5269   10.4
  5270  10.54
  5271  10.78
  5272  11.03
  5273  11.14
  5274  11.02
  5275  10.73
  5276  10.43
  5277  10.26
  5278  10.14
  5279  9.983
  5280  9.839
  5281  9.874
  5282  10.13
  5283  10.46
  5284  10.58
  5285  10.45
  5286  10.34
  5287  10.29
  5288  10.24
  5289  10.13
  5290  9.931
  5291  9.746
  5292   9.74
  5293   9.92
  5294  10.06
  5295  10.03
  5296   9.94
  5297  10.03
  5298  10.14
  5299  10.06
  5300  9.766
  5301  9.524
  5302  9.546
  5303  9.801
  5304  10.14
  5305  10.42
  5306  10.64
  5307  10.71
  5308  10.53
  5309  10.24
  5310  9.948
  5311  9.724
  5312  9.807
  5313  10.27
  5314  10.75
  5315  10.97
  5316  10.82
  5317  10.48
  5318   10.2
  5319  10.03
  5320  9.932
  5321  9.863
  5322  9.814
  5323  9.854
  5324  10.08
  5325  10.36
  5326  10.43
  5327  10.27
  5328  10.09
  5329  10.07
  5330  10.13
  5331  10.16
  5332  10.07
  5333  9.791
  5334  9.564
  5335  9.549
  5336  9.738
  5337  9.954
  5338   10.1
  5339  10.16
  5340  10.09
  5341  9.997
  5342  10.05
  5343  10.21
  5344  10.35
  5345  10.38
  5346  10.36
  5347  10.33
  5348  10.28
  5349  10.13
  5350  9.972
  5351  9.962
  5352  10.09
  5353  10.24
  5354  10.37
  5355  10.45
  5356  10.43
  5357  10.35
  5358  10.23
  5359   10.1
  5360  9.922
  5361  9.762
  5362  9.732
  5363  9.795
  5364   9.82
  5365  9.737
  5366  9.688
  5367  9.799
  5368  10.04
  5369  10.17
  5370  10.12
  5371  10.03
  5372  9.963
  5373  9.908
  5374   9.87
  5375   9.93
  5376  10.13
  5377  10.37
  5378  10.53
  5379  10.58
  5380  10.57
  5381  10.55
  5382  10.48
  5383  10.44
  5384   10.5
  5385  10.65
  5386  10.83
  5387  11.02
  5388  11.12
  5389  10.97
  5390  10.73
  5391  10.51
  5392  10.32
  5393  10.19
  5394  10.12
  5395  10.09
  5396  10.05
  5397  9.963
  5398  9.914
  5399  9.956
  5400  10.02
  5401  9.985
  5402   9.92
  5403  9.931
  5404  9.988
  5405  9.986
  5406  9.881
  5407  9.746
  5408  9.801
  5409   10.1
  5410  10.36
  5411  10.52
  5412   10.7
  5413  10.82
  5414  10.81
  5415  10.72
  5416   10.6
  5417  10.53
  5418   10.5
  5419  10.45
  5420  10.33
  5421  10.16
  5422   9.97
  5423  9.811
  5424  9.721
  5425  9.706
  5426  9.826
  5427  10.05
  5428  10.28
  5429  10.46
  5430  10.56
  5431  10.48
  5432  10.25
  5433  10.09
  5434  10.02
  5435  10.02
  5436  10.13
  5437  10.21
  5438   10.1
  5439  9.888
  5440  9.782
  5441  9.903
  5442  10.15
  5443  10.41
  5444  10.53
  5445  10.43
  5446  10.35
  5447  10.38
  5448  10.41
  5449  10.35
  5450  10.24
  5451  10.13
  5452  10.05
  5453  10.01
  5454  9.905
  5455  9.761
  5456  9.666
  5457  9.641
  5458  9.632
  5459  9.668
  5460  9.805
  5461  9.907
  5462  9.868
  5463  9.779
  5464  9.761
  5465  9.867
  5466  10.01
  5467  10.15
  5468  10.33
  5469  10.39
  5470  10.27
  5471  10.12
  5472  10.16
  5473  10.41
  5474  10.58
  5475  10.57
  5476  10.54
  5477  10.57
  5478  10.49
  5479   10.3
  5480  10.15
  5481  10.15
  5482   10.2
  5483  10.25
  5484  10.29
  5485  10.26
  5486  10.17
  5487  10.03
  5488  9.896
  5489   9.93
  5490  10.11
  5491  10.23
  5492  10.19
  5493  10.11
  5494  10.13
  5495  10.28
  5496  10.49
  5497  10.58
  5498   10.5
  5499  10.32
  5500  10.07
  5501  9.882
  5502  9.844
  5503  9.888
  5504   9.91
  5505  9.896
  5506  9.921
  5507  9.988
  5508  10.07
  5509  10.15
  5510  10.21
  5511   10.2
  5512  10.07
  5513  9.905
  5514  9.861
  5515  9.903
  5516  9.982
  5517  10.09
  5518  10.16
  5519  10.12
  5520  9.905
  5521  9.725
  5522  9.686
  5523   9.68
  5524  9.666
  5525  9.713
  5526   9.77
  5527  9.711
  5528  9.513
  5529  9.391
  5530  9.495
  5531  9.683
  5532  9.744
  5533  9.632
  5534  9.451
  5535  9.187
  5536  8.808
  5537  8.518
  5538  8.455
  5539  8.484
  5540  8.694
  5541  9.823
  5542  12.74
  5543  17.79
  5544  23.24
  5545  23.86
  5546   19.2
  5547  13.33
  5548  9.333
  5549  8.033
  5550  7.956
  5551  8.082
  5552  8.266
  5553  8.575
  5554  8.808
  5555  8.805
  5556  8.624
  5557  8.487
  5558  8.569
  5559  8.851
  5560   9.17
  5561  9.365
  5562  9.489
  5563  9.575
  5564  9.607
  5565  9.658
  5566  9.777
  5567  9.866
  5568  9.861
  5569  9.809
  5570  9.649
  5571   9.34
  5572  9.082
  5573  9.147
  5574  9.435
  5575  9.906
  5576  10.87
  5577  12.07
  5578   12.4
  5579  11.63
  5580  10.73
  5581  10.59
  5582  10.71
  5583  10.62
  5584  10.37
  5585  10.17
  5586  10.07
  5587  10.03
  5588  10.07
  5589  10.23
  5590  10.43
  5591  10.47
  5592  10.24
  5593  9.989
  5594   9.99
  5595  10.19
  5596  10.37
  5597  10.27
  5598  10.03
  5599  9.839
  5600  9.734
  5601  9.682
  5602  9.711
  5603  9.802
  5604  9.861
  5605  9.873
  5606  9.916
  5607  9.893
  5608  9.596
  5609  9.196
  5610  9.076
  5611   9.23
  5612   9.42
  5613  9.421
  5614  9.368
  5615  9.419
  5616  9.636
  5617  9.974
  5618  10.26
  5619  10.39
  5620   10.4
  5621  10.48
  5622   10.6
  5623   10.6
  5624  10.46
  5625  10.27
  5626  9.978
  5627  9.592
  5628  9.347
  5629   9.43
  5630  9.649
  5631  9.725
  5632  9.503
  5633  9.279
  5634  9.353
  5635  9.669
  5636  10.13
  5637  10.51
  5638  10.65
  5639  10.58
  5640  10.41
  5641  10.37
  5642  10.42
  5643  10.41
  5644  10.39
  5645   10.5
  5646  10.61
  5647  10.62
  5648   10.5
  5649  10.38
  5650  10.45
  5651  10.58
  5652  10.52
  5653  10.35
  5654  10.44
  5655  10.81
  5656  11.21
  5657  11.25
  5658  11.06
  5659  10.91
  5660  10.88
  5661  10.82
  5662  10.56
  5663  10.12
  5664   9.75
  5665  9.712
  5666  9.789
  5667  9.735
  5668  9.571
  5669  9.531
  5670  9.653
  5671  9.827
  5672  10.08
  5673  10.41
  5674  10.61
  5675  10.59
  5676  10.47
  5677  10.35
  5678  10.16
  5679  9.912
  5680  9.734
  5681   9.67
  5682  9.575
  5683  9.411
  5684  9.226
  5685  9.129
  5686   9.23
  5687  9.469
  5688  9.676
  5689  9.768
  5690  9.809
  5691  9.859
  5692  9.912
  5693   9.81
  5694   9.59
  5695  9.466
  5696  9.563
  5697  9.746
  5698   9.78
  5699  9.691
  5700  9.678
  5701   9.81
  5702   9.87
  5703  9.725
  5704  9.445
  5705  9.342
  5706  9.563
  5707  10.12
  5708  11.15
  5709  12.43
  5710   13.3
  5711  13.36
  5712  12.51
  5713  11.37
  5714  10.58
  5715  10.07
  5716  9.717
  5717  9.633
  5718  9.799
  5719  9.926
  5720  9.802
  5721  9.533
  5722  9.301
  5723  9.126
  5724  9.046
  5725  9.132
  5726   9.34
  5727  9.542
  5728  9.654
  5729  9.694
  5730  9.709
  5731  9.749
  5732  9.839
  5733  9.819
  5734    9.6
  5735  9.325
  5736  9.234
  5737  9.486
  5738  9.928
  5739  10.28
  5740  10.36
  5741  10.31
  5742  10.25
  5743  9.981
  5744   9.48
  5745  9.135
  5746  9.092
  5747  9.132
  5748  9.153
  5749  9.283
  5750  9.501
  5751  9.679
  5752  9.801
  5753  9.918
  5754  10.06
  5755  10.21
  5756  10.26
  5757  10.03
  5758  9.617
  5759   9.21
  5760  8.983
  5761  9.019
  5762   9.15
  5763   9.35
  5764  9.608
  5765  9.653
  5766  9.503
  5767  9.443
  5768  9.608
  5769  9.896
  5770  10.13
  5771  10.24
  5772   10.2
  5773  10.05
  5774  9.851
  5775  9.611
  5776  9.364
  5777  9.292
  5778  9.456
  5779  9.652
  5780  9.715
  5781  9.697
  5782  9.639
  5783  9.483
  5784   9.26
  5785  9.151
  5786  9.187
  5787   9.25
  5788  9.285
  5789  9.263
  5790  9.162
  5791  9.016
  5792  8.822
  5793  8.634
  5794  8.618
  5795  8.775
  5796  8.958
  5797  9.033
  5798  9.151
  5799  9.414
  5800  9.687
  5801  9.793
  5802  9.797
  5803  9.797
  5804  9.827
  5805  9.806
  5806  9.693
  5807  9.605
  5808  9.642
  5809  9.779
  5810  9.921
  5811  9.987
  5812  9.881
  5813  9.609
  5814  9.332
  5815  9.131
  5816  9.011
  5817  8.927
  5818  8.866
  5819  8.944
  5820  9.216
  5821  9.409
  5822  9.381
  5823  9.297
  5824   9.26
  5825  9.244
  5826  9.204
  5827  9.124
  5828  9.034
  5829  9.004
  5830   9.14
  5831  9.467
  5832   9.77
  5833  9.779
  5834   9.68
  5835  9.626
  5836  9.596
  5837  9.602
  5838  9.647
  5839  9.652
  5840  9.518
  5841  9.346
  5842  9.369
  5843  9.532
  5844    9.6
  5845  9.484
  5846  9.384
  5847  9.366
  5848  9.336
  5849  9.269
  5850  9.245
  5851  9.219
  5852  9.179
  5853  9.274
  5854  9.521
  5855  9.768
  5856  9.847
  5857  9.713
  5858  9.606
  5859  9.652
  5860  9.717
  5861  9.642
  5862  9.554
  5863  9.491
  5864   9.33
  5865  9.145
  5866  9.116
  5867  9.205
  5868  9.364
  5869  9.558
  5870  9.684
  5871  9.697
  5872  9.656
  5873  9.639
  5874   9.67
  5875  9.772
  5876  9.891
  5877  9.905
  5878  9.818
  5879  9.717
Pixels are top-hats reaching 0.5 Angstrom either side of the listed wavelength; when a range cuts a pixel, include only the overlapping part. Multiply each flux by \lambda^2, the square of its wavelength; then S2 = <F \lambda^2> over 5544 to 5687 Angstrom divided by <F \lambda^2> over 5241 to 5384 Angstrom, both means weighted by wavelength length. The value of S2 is 1.11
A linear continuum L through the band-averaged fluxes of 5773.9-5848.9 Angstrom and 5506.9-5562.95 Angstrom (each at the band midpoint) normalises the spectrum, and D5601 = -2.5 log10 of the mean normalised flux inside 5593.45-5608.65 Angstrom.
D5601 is 0.02 mag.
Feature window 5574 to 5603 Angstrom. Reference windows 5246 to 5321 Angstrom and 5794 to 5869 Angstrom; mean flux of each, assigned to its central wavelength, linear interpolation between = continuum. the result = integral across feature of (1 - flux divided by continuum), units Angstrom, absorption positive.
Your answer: -1.7 Angstrom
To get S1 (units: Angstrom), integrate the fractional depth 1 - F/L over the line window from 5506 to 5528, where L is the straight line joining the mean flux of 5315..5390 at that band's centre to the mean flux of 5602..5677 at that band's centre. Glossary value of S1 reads 0.5 Angstrom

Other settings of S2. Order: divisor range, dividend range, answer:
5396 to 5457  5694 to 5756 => 1.09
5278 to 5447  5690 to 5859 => 1.10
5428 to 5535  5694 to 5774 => 1.07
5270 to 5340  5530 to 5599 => 1.13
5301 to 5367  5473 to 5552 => 1.11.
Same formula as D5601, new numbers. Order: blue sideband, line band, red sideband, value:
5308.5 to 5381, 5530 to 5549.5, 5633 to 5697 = -0.179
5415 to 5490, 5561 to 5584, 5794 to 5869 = -0.026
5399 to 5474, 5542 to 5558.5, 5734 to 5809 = -0.201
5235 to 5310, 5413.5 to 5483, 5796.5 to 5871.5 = -0.017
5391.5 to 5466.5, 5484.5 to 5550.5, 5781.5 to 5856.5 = -0.063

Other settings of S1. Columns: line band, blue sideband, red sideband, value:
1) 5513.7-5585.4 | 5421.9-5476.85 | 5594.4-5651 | -1.93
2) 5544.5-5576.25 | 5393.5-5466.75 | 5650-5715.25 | 0.30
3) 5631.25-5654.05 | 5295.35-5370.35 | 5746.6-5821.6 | -1.42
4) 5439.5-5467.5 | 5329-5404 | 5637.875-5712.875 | 0.46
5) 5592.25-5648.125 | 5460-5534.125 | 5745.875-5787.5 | -0.78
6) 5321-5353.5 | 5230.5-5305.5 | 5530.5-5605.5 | 0.65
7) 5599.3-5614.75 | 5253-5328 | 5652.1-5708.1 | 0.70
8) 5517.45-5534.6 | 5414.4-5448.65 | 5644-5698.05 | 0.78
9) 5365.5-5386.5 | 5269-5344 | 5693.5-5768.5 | -0.26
